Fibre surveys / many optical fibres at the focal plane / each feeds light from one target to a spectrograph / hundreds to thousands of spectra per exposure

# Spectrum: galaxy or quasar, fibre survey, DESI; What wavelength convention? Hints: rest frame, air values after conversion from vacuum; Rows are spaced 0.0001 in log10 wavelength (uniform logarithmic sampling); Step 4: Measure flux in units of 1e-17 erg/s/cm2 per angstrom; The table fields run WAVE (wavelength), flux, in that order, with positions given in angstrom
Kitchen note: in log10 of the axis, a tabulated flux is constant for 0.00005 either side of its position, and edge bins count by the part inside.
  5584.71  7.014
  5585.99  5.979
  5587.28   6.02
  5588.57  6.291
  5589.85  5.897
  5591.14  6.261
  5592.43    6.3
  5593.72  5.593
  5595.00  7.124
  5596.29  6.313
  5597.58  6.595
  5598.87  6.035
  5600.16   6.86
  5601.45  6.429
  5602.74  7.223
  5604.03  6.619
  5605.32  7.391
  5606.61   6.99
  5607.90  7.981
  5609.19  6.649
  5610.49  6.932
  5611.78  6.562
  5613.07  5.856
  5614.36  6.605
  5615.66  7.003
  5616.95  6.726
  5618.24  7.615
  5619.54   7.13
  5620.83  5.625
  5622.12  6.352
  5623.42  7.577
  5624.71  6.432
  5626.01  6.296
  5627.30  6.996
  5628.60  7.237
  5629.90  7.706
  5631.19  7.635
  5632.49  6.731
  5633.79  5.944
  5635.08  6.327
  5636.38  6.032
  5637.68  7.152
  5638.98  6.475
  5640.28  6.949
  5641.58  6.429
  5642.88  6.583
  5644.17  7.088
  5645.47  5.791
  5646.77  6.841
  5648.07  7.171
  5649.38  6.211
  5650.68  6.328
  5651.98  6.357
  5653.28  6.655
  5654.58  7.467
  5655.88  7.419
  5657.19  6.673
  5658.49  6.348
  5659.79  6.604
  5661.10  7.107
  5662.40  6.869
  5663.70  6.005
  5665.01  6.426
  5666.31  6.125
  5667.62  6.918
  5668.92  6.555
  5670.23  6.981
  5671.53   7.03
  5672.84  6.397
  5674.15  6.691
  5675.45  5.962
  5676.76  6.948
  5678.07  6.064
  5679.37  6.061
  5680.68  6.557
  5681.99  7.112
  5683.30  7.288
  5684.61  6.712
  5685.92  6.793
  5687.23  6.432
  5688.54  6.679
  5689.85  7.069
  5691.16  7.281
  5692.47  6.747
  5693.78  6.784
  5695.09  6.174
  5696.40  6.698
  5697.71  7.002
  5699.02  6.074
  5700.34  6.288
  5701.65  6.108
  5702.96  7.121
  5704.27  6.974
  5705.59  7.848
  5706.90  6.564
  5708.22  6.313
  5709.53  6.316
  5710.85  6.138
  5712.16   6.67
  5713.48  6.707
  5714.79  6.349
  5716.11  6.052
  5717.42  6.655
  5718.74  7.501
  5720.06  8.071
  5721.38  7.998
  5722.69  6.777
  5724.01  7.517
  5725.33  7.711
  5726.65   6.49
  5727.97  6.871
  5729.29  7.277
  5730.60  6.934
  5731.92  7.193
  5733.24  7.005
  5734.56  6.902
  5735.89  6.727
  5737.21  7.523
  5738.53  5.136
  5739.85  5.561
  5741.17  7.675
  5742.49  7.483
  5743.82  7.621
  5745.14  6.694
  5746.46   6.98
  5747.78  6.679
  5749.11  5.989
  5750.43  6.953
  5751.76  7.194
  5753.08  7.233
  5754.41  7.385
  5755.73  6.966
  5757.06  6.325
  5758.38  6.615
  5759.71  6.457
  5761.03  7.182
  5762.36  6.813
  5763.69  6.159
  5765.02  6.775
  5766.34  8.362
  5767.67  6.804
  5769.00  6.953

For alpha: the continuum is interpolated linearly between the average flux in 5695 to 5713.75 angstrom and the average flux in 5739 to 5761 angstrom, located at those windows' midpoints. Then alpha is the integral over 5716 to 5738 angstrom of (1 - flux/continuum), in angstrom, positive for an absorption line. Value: -1.35 angstrom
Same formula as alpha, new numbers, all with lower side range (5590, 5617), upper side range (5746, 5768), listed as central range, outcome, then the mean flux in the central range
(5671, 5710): 0.6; 6.67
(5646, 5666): 0.1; 6.68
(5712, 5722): -0.3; 7.01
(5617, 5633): -0.6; 6.94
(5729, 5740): 0.2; 6.73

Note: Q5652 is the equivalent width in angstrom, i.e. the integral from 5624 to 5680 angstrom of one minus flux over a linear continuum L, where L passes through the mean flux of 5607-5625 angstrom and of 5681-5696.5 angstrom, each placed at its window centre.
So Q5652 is 1.3 angstrom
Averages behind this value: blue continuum 6.8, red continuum 6.81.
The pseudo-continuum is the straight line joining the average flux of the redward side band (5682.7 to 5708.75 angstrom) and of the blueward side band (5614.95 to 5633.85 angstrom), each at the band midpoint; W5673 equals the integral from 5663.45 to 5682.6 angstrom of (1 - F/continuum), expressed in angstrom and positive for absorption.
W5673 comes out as 0.7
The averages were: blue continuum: 6.89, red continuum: 6.75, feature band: 6.53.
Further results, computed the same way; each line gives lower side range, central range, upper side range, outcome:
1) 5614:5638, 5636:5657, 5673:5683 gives 0.0 angstrom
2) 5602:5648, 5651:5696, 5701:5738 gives 1.2 angstrom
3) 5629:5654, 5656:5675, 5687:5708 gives 0.2 angstrom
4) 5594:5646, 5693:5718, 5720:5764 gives 1.1 angstrom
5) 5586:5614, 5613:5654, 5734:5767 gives -0.5 angstrom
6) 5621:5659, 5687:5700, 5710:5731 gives 0.4 angstrom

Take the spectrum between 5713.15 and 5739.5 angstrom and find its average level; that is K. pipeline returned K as 6.96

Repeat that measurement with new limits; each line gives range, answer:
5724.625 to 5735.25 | 7.05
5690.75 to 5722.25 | 6.77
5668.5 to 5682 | 6.55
